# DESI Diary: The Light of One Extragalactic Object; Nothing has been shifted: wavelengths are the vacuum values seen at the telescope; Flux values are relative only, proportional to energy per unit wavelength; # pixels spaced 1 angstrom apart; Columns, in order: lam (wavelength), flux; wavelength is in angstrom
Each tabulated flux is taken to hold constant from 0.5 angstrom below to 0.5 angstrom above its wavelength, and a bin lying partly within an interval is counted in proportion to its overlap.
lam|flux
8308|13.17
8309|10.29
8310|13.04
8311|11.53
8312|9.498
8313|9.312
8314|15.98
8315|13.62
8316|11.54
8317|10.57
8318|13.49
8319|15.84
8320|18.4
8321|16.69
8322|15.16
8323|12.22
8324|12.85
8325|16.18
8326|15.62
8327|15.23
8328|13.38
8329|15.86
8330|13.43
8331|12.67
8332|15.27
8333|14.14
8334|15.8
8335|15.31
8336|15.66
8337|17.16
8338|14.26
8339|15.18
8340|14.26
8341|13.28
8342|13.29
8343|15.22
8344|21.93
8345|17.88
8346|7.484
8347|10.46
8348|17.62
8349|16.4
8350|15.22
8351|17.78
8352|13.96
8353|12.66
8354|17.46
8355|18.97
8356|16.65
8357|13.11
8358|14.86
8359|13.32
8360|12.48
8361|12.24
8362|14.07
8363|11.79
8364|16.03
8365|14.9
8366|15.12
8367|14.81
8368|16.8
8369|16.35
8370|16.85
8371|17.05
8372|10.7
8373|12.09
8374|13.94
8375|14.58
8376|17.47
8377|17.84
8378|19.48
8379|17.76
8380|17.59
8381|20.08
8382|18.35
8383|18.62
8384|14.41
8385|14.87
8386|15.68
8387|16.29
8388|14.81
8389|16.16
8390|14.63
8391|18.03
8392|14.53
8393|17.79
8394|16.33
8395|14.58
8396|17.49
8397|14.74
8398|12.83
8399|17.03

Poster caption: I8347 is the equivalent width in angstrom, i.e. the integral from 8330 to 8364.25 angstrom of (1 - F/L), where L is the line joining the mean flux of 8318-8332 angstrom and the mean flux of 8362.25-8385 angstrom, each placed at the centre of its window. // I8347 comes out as 1.3 angstrom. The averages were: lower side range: 14.9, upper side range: 16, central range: 14.8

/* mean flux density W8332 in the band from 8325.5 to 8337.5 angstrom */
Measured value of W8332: 15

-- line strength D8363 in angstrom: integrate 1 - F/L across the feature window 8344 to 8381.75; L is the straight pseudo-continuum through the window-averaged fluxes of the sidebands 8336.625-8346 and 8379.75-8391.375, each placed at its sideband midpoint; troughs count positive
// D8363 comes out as 1.47 angstrom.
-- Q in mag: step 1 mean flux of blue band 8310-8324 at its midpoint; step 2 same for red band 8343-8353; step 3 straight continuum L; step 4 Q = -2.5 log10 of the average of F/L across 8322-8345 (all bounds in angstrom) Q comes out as -0.05 mag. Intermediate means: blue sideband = 13.3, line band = 15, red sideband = 15.3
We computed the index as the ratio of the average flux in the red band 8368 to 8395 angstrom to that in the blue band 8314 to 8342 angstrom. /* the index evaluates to 1.11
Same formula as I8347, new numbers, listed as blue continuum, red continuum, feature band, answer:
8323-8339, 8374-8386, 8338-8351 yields 0.42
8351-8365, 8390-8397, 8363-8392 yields -1.02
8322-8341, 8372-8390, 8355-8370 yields 0.93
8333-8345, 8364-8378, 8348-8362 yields 0.42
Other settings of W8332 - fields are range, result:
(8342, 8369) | 15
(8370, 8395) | 16.2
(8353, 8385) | 15.6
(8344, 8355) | 15.2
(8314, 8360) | 14.8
